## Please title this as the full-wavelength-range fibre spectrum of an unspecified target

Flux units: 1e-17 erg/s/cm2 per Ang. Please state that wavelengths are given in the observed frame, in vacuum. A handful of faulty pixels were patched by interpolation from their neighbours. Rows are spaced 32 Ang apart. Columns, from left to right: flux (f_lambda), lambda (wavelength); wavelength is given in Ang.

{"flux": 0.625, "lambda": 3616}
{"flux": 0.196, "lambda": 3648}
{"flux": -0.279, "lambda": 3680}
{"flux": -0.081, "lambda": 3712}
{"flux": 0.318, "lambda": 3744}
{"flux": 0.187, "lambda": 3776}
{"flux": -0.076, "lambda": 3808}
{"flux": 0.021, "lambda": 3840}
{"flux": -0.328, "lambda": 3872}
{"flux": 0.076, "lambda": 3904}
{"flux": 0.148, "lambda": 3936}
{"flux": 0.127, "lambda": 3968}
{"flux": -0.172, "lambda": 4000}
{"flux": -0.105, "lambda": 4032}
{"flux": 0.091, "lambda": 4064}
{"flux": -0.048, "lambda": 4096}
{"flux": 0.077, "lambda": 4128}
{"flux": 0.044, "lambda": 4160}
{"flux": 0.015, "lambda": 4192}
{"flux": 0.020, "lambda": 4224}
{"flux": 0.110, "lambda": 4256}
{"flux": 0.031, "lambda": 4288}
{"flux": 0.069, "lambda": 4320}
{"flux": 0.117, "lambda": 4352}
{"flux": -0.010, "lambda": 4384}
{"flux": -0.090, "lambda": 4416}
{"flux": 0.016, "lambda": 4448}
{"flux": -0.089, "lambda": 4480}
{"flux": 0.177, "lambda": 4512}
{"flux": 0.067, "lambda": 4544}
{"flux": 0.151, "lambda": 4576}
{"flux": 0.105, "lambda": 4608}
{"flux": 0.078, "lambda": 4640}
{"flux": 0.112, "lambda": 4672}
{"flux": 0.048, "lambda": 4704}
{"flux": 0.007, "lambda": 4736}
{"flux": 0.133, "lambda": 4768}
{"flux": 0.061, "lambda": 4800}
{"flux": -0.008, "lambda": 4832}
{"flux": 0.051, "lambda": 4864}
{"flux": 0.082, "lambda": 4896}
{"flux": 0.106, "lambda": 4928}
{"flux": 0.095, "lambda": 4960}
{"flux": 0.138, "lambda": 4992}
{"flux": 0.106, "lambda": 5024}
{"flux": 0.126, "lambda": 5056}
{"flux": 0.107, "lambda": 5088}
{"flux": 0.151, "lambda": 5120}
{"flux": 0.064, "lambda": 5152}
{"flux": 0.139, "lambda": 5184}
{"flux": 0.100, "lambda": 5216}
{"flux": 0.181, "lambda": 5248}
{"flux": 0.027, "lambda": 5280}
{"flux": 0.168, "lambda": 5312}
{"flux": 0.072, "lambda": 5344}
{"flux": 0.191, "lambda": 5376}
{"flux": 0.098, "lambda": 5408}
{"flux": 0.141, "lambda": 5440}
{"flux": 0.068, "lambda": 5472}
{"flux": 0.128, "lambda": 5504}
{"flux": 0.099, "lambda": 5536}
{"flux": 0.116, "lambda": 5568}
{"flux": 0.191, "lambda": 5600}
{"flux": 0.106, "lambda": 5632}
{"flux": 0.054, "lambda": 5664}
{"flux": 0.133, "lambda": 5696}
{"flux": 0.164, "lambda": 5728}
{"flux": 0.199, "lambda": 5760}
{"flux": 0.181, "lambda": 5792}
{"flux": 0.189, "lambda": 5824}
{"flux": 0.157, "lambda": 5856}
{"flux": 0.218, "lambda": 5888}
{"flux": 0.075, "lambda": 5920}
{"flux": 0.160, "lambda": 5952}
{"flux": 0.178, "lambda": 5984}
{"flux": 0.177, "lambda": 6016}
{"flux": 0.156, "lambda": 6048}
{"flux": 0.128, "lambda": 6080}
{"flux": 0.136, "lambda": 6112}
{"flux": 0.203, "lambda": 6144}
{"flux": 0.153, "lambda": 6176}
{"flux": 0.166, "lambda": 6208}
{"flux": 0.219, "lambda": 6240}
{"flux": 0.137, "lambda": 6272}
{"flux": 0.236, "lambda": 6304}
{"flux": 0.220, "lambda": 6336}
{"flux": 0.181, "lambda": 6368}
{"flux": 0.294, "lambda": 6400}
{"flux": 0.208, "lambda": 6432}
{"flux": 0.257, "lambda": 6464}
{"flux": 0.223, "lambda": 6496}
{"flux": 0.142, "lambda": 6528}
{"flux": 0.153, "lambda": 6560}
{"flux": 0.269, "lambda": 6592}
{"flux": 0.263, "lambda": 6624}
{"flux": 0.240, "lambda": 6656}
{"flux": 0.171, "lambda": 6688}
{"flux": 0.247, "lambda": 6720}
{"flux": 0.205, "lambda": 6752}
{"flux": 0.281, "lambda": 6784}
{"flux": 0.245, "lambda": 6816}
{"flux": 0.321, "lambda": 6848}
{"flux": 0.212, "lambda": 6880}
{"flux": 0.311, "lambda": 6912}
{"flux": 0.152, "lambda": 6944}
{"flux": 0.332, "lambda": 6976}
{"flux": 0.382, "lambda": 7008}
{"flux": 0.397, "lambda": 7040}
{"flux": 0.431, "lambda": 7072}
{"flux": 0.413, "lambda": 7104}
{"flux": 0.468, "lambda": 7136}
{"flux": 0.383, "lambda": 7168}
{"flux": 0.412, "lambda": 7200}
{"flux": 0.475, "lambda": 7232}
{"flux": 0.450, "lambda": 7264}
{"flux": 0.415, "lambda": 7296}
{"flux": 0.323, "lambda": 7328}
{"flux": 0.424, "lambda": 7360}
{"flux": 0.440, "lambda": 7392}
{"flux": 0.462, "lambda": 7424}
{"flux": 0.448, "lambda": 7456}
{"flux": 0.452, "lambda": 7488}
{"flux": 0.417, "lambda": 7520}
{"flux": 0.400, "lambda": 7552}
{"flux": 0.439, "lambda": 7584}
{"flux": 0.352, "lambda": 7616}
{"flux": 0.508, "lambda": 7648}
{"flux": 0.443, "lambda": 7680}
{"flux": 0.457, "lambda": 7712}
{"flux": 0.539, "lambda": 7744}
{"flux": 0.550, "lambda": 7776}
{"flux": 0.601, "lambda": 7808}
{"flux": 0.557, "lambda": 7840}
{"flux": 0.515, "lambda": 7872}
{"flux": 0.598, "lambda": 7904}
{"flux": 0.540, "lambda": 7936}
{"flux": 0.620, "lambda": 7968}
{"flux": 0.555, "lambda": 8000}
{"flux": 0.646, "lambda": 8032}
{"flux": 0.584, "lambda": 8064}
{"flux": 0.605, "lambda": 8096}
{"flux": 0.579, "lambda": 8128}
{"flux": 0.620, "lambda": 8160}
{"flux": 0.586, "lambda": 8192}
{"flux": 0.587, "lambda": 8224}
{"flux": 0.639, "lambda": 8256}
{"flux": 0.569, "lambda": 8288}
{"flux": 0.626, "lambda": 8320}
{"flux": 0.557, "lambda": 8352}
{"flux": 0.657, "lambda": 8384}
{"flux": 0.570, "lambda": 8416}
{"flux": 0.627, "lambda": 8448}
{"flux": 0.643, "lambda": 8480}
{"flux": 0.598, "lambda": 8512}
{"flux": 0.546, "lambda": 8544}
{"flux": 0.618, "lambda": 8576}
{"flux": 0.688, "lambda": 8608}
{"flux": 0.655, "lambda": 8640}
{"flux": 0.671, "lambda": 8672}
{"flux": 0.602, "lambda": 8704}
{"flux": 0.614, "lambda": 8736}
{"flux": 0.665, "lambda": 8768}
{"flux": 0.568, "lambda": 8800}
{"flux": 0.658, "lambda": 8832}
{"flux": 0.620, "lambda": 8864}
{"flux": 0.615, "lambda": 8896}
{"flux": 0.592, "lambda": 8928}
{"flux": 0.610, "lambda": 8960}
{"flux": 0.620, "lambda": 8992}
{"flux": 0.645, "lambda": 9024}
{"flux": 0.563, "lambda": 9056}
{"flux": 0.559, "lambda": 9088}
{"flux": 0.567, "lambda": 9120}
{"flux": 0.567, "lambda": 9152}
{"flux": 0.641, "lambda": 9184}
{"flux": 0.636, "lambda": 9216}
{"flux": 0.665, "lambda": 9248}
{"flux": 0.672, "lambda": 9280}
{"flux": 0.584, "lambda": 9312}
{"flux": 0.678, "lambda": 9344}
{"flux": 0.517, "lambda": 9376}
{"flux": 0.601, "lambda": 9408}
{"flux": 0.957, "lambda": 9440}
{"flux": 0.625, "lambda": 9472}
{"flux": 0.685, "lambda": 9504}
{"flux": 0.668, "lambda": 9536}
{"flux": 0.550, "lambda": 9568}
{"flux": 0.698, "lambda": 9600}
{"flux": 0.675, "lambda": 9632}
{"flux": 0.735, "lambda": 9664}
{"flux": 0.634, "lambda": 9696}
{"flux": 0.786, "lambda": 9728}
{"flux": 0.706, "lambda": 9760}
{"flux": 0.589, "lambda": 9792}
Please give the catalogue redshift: 0.751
